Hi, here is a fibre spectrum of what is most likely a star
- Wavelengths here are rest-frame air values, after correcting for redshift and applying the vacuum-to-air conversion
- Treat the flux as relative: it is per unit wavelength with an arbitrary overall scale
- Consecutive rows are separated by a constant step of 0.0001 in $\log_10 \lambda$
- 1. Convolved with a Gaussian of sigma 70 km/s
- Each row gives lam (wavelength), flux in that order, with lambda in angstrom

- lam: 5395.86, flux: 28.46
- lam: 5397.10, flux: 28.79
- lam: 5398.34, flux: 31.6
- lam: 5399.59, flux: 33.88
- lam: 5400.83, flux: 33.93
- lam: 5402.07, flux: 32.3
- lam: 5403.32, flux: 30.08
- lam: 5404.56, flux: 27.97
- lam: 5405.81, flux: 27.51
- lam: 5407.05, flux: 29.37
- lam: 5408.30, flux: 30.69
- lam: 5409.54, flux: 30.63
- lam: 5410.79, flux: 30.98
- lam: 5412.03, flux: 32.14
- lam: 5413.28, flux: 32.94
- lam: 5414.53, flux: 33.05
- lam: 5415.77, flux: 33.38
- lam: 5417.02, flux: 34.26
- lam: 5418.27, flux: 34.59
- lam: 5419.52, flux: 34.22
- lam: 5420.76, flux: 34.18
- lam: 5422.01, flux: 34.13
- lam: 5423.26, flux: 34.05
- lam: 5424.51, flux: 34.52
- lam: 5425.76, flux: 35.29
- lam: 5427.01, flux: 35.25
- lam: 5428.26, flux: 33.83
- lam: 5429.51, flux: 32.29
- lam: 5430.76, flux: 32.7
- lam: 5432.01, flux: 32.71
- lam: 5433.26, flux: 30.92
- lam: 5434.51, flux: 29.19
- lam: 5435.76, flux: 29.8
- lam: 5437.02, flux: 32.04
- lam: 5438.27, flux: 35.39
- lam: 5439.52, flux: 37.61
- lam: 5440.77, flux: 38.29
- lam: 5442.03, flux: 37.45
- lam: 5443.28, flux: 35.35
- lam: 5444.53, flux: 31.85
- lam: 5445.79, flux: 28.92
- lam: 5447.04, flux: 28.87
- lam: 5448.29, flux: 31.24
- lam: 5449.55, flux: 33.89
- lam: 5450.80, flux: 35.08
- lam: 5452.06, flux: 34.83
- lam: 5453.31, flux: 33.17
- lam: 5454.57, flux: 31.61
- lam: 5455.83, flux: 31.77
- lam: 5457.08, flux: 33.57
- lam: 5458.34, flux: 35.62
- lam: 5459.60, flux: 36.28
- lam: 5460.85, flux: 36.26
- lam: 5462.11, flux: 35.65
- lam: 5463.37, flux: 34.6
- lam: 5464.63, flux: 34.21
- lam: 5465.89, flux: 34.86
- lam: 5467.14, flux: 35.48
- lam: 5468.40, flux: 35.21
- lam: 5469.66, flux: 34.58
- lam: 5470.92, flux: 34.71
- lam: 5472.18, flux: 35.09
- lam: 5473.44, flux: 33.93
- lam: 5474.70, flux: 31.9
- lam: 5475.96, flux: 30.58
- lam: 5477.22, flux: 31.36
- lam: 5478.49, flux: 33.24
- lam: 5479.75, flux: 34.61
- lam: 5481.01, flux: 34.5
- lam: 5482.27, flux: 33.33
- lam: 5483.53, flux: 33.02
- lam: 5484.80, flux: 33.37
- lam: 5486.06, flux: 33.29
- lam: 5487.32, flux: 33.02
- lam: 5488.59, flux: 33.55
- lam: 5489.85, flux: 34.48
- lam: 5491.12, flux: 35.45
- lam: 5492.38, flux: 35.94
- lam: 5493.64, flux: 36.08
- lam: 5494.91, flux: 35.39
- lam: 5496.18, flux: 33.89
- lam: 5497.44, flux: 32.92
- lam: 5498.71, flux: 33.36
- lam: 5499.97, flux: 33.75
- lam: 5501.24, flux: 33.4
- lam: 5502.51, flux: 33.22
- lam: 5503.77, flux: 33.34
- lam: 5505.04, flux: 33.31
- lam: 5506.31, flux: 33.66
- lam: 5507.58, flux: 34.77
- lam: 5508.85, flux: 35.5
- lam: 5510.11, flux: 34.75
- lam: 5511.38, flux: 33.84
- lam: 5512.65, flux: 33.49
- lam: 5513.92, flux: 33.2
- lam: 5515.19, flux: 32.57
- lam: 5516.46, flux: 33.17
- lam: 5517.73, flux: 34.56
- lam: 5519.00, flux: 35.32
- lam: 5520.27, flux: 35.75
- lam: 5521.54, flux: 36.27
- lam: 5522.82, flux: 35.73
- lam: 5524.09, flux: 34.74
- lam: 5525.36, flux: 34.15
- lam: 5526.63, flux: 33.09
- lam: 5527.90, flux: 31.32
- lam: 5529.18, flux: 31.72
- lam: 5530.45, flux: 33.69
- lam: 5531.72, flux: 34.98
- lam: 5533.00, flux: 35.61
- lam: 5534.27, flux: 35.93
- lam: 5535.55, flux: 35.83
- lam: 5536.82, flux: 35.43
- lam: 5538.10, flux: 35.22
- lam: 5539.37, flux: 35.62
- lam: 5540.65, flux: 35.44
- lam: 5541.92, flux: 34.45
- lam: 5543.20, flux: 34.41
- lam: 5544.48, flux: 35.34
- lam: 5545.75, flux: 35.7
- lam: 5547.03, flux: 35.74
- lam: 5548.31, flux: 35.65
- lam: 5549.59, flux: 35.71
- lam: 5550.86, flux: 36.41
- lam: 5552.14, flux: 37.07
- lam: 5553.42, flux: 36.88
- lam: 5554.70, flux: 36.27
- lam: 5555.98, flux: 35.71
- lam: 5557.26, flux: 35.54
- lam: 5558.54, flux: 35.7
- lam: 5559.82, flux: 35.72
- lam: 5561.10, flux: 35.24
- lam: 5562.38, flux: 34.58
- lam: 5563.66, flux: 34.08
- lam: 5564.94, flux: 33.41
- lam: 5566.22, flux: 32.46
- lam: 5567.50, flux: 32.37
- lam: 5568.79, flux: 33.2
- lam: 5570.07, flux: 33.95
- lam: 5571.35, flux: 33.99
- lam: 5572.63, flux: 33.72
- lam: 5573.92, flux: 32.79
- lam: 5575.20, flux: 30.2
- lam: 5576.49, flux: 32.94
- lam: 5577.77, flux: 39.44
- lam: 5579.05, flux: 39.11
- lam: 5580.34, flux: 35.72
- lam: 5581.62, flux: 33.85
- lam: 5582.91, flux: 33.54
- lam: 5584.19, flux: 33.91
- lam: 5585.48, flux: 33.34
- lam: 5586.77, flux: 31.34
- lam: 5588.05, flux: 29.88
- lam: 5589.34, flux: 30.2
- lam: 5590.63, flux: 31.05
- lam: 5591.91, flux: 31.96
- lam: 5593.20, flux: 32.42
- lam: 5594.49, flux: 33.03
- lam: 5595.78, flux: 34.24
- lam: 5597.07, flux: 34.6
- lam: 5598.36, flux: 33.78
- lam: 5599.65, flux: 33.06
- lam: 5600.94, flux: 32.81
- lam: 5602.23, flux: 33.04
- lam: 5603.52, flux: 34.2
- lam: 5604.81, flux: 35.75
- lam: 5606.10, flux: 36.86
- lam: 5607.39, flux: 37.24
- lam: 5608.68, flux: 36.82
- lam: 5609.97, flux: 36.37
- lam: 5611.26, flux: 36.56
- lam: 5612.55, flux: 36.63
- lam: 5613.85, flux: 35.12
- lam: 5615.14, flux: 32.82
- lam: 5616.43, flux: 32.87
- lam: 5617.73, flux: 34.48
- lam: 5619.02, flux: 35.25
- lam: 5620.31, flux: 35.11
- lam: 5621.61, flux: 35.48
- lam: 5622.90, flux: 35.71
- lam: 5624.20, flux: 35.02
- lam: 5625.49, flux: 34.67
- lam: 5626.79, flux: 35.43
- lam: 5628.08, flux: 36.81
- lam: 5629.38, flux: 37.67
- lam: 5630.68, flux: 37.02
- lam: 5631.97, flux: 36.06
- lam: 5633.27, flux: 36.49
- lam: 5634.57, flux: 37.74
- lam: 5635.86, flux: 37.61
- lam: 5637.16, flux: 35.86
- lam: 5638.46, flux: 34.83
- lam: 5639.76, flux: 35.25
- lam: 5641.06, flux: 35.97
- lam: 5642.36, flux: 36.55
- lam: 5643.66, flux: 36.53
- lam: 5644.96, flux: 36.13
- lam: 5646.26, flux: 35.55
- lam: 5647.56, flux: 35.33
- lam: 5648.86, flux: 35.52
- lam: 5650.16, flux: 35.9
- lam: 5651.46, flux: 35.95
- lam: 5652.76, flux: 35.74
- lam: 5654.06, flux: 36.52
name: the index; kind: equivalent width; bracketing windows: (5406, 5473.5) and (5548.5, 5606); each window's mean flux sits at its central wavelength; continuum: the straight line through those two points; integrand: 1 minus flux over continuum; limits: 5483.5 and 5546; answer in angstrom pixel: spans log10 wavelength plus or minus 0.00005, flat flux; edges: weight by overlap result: -0.9 angstrom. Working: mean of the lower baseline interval 33.5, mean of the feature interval 34.3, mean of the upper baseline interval 34.1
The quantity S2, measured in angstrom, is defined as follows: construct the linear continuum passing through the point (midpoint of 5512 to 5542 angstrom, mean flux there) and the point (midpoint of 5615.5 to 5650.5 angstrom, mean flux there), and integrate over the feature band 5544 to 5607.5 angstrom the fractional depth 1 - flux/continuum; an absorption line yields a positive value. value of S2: 1.45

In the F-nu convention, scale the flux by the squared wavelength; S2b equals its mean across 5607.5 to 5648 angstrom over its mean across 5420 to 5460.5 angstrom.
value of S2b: 1.1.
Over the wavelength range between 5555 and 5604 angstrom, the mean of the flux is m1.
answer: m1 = 33.7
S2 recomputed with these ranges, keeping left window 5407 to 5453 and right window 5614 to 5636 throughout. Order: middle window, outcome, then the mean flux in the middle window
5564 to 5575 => 0.6 angstrom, 33.1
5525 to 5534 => 0.2 angstrom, 33.6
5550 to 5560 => -0.4 angstrom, 36.2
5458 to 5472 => -0.7 angstrom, 35.2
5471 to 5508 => 0.2 angstrom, 33.7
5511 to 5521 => 0.1 angstrom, 34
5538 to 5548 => -0.2 angstrom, 35.3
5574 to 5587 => 0.3 angstrom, 34.4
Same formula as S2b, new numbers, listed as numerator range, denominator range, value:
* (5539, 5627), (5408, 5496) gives 1.07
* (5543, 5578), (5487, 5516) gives 1.04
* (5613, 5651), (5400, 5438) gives 1.19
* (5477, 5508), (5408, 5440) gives 1.05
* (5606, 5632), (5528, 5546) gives 1.06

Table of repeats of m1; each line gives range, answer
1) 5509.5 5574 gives 34.7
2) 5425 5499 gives 33.8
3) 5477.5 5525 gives 34.1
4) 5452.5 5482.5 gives 34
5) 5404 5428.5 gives 32.6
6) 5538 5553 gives 35.6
